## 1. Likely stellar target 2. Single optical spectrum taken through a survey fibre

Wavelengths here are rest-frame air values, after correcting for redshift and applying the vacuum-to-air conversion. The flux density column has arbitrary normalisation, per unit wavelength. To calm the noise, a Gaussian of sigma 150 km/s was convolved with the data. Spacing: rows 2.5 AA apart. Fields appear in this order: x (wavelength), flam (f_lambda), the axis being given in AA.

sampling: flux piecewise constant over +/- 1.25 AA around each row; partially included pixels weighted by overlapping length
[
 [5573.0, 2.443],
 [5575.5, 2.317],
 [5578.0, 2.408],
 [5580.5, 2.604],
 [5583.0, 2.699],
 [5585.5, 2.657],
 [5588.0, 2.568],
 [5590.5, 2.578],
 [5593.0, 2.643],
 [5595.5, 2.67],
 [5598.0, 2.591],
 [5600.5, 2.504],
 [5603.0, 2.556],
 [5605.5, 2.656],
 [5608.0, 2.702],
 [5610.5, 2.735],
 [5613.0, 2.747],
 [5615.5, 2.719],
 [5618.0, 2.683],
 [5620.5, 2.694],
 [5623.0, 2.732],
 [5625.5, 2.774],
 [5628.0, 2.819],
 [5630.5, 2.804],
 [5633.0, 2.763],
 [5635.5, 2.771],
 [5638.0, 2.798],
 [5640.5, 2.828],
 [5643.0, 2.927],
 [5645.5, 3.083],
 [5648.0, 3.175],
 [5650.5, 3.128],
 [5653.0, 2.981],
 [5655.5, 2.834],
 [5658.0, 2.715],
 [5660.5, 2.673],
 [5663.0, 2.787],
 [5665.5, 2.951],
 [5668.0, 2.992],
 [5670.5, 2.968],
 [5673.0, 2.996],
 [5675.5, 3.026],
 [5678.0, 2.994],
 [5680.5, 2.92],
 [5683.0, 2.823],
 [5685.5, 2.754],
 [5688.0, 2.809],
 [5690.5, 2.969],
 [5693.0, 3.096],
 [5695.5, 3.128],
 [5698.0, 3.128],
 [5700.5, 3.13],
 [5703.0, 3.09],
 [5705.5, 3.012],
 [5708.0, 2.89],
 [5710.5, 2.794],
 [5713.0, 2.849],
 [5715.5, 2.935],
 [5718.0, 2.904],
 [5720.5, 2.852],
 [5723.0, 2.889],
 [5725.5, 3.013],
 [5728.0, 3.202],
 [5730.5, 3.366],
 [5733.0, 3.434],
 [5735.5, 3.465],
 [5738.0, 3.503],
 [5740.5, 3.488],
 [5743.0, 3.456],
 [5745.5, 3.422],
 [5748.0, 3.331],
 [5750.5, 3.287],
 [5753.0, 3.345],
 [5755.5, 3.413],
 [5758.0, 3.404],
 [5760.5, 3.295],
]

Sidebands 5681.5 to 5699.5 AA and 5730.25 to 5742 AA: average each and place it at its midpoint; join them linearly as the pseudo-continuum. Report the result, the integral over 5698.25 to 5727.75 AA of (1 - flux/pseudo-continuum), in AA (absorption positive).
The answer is 2.3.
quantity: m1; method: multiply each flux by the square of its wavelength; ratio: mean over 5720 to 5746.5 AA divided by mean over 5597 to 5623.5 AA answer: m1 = 1.3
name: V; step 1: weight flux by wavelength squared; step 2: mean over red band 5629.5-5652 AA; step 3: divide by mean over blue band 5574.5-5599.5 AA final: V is 1.16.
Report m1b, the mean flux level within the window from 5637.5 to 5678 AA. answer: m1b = 2.93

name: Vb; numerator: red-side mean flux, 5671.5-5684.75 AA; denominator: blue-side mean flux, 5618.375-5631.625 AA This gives 1.1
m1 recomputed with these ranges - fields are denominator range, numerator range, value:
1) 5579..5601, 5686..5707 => 1.20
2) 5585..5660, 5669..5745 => 1.14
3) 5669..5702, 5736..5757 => 1.17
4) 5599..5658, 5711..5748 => 1.18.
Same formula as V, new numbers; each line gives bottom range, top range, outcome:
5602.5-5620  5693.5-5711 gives 1.17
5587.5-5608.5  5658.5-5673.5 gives 1.13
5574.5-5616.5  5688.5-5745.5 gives 1.25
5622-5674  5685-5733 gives 1.07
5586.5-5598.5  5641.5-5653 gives 1.20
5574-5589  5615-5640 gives 1.10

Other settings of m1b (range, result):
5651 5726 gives 2.93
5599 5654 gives 2.8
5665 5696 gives 2.95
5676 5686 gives 2.89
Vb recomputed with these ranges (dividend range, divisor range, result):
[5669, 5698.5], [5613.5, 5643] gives 1.07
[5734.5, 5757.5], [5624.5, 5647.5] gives 1.20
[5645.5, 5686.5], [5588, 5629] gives 1.10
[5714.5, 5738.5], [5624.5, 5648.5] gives 1.10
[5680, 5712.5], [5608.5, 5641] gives 1.08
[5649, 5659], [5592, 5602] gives 1.13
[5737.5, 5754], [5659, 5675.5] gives 1.17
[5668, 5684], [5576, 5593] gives 1.15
